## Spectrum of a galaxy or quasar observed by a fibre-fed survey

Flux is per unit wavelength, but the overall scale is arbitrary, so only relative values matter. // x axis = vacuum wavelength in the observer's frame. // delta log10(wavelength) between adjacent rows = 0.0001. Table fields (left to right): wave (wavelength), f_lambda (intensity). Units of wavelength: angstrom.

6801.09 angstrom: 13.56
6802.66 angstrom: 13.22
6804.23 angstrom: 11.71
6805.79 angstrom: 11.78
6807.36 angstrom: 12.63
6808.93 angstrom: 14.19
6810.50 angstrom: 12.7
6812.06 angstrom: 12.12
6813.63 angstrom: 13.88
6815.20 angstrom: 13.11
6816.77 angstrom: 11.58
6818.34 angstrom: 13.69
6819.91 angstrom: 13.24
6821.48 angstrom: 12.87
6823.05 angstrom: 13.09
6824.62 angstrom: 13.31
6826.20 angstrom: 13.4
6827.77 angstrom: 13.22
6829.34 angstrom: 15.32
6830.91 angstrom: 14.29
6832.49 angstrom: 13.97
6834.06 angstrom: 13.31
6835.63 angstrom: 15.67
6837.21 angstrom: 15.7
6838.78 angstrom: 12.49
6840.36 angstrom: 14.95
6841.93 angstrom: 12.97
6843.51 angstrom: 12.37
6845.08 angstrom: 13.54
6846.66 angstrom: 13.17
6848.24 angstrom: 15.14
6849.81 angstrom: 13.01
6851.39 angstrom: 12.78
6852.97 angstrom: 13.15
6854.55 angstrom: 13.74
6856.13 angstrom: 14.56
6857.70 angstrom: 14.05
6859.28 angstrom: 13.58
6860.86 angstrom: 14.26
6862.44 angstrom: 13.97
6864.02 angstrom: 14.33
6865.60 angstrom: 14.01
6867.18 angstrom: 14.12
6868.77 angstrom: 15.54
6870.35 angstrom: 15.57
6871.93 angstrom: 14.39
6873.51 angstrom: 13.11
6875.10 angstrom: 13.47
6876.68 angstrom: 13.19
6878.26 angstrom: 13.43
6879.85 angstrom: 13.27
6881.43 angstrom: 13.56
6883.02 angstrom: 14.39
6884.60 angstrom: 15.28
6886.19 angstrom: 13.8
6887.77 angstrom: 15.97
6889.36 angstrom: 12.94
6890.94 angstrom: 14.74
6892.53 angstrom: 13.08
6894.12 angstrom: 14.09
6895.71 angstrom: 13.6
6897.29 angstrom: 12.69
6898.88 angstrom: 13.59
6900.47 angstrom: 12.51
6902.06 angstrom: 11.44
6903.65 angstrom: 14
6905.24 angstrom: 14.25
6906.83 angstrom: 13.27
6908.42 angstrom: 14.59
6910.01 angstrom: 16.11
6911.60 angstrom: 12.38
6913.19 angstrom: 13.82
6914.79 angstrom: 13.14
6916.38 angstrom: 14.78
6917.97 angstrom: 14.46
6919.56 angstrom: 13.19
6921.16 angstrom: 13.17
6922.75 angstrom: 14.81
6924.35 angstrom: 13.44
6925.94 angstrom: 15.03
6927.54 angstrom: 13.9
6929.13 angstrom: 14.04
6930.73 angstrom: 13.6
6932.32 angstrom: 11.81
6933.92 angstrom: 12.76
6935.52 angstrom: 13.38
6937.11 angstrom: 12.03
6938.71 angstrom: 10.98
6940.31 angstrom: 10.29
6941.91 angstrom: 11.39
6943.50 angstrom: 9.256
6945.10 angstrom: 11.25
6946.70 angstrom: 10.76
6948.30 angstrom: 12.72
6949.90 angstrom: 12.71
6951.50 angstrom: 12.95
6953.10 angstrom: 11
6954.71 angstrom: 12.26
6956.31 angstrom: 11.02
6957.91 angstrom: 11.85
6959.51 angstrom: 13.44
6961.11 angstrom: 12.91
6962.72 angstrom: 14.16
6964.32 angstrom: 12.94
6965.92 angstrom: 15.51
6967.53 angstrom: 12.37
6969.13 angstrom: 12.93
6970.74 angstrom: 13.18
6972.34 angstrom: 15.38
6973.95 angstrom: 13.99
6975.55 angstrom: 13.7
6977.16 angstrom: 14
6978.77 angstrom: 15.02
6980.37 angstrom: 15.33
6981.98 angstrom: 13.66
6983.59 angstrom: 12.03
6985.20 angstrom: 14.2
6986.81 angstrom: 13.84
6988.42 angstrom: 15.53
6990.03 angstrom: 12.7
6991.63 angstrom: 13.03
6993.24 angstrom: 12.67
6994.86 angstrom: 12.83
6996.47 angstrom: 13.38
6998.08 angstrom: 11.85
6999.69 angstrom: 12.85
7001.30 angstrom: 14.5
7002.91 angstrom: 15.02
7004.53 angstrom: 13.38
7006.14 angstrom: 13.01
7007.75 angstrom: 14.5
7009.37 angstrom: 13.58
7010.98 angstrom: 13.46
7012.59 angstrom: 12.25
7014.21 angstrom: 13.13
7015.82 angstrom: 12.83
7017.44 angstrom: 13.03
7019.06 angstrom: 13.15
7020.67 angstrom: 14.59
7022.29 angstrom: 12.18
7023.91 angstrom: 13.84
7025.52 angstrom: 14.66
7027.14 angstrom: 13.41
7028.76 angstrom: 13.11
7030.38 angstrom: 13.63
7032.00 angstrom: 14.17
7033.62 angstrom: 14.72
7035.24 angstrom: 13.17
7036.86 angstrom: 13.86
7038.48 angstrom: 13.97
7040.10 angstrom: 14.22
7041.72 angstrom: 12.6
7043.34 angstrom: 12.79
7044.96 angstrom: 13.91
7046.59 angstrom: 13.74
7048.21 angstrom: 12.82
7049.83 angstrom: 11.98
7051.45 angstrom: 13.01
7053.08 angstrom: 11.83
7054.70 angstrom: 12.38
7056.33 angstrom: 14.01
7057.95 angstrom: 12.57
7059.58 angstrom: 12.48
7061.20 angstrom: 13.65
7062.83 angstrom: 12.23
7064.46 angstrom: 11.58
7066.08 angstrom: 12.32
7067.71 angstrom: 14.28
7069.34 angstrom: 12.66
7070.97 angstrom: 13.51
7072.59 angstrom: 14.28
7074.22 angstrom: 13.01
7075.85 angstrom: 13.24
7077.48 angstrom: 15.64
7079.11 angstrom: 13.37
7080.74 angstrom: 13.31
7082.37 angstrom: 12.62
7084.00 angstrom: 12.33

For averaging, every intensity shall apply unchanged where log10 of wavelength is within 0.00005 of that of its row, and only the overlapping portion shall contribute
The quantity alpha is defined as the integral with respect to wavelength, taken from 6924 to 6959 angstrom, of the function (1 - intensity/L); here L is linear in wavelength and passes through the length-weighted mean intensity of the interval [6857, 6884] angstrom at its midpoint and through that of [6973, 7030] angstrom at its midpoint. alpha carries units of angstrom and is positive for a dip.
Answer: 4.0 angstrom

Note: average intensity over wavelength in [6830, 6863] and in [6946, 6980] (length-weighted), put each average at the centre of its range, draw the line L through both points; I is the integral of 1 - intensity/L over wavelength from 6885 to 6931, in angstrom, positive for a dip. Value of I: -1.2 angstrom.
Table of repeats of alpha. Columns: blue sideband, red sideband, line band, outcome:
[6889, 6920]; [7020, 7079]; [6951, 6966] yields 1.0 angstrom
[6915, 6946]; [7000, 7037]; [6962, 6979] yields -0.9 angstrom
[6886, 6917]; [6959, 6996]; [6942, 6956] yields 2.2 angstrom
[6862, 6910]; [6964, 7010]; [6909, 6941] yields 1.0 angstrom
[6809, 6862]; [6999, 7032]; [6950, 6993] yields 0.4 angstrom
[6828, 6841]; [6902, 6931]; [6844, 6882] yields 1.0 angstrom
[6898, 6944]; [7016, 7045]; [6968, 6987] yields -0.7 angstrom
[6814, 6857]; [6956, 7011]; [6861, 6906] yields -0.9 angstrom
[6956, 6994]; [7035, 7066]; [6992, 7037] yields -0.6 angstrom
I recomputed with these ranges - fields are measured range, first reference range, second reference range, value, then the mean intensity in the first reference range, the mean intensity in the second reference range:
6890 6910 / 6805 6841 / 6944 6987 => -0.4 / 13.5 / 13.1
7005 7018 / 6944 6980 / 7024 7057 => 0.0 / 13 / 13.4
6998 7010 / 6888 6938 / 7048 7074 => -0.5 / 13.6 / 12.9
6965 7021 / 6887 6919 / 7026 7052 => -0.1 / 13.8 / 13.5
